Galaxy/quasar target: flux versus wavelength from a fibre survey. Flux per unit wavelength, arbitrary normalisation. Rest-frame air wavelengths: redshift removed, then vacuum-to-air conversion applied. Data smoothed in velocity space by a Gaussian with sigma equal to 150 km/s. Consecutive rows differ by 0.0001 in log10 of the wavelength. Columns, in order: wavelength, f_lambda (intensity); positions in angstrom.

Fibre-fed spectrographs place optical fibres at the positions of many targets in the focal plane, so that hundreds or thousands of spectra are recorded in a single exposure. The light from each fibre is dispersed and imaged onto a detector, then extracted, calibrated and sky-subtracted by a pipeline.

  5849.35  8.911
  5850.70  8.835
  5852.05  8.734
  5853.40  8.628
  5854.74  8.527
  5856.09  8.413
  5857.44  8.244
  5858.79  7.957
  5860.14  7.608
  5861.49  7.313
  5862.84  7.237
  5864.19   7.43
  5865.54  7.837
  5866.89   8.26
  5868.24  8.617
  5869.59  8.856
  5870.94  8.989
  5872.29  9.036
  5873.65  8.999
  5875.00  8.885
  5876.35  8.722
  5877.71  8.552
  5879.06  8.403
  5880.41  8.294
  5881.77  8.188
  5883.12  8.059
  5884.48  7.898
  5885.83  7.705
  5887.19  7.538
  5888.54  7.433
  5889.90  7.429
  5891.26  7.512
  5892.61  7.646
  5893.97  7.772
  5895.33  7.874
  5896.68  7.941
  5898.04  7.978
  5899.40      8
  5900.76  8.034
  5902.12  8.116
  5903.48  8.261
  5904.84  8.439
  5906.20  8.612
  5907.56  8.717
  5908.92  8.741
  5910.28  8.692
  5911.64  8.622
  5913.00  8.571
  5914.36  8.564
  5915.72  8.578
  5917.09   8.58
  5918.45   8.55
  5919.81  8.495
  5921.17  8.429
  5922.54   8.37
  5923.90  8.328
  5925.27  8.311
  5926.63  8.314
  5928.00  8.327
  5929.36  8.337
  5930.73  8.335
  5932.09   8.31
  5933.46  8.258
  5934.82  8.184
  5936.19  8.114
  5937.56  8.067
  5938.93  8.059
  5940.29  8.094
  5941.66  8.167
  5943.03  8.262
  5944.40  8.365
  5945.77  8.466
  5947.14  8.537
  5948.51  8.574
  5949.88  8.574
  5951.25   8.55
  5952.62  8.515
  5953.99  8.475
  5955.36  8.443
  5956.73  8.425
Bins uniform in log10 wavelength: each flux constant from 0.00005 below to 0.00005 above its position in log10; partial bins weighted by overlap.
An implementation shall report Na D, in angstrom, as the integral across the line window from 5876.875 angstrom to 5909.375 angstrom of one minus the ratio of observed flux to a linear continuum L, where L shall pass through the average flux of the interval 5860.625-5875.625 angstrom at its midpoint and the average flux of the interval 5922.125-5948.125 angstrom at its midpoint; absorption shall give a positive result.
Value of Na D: 1.0 angstrom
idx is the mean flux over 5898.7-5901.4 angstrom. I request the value 8.01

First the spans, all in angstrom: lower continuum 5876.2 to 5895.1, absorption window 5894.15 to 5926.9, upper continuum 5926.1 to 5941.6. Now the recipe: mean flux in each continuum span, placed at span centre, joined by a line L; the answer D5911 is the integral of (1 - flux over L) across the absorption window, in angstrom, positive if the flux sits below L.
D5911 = -1.23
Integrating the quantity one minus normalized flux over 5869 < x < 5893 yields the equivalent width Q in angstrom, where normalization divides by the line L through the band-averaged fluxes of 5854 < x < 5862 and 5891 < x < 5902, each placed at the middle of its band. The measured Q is -0.9 angstrom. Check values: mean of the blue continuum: 8.03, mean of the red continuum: 7.87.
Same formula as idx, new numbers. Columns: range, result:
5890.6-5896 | 7.7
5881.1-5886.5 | 7.97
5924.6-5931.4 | 8.32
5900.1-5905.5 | 8.21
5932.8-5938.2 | 8.16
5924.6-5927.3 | 8.33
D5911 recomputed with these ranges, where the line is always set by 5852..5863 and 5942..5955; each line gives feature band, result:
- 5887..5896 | 0.7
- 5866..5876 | -0.8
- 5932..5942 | 0.3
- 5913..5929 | -0.2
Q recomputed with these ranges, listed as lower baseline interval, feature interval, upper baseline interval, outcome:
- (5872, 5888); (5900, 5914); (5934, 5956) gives -0.24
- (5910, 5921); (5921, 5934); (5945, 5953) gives 0.35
